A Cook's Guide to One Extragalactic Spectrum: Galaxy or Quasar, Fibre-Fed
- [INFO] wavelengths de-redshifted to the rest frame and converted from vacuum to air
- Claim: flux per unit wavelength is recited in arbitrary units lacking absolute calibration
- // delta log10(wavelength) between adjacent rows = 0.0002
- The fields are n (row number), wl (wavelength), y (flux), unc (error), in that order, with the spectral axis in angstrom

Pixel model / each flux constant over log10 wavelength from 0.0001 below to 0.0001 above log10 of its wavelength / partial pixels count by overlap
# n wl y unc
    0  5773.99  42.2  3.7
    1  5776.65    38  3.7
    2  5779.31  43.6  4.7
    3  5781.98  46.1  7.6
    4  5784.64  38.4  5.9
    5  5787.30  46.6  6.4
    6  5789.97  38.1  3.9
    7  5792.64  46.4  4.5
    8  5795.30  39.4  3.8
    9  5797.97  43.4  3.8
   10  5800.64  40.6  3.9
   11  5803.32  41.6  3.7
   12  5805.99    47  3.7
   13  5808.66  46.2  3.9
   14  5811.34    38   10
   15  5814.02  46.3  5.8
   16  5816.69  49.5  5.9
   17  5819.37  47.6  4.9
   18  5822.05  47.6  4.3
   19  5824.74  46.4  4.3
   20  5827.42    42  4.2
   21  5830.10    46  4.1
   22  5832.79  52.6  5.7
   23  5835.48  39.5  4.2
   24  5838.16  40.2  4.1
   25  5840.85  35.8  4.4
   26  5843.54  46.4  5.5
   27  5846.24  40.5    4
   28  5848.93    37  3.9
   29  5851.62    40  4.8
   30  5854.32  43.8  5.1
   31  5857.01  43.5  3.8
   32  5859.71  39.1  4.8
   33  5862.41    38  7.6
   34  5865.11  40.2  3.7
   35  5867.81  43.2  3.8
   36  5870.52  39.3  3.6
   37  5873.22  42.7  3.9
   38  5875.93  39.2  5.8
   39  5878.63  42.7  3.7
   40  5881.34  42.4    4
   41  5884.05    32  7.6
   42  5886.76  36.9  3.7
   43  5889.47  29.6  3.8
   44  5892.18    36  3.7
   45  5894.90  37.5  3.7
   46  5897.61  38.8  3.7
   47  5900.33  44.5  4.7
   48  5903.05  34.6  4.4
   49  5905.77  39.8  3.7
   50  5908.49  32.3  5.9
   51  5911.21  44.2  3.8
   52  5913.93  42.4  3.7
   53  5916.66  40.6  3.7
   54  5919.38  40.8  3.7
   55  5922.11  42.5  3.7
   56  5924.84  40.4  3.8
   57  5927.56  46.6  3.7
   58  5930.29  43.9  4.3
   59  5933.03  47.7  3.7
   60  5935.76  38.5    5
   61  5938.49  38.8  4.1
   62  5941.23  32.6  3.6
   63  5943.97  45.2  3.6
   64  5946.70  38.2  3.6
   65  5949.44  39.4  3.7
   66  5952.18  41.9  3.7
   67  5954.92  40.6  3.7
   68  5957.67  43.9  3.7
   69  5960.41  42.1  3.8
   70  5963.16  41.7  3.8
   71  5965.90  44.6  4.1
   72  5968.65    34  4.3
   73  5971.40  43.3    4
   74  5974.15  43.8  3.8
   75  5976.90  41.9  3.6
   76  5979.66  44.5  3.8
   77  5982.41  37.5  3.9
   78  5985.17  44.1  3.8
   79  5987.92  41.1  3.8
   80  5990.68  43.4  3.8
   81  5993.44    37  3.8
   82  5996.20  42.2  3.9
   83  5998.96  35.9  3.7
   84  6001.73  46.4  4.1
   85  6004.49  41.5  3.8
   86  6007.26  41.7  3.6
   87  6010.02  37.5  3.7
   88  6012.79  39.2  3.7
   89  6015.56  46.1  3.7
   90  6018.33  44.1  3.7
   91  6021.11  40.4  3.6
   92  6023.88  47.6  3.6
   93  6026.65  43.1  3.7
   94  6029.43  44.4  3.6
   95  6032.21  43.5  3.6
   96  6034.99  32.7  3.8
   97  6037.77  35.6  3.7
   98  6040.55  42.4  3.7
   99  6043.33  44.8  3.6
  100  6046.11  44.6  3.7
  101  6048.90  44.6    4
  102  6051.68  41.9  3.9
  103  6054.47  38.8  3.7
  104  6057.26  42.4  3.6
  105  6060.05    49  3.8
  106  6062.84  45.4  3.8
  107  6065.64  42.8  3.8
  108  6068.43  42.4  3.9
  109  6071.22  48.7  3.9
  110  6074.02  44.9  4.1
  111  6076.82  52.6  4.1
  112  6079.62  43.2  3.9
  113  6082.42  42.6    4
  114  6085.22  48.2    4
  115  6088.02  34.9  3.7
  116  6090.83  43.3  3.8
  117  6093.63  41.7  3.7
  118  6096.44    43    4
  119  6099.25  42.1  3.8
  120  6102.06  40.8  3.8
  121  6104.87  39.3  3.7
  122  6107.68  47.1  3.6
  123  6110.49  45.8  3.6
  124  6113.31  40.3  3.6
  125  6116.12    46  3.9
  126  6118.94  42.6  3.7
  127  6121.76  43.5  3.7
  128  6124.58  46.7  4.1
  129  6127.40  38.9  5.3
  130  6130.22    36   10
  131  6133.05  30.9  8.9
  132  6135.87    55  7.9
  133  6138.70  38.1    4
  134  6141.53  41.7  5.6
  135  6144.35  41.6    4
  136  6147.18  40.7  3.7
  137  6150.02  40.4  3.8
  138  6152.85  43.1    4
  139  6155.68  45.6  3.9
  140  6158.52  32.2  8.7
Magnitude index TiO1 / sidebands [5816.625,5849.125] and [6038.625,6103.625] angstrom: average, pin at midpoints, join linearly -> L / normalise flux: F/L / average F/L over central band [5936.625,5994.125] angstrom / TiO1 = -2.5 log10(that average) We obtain 0.07 mag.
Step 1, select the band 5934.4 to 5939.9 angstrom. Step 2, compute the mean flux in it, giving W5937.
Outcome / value 38.6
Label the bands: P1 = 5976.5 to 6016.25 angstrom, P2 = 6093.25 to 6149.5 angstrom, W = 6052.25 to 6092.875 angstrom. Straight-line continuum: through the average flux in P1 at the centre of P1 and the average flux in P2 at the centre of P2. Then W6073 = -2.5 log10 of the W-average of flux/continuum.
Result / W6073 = -0.06 mag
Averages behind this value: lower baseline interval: 41.2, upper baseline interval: 42.1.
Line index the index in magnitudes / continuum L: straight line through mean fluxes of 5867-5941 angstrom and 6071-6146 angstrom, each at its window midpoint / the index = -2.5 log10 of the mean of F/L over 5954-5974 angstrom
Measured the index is -0.025 mag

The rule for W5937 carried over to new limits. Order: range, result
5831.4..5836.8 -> 46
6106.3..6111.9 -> 46.5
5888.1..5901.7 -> 37.3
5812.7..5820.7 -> 47.8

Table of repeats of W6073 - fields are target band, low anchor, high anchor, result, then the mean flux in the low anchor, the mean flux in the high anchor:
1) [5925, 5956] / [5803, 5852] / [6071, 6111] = 0.07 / 43.8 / 43.7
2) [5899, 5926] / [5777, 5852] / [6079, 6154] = 0.07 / 43.3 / 42.1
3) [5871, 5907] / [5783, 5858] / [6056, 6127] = 0.14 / 43.2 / 43.9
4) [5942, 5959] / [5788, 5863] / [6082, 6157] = 0.04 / 43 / 42.2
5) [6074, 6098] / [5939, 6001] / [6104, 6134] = -0.06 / 40.9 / 41.8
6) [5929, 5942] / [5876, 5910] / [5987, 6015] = -0.05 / 37.4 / 40.7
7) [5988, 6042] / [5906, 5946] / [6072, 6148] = 0.02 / 41.1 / 42.7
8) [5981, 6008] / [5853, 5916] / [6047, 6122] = 0.02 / 39.3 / 43.6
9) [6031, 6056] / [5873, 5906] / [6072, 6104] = 0.03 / 38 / 43.4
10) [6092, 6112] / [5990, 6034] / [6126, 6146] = -0.05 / 42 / 40.3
